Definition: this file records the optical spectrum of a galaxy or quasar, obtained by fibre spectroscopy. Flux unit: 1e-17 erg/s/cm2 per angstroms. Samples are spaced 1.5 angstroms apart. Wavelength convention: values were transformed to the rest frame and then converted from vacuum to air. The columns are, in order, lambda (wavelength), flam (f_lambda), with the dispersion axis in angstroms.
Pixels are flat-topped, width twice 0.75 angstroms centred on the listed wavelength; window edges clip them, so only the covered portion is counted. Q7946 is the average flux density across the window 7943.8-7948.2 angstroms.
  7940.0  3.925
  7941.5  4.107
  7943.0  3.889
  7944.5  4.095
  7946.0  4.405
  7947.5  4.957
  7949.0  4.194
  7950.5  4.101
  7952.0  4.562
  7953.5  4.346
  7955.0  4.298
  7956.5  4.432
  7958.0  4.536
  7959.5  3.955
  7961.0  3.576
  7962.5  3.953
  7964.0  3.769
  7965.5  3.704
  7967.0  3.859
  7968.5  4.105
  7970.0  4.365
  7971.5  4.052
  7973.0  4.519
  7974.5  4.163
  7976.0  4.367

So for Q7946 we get 4.48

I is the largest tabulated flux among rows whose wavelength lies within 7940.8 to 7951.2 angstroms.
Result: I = 4.957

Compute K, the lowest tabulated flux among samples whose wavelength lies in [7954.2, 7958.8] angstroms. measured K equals 4.298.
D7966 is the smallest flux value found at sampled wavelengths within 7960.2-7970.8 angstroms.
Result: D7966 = 3.576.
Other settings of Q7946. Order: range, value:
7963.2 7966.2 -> 3.74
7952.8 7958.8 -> 4.4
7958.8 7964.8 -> 3.81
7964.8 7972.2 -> 4.02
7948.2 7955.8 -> 4.31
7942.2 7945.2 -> 3.99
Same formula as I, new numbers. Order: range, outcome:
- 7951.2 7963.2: 4.562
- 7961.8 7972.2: 4.365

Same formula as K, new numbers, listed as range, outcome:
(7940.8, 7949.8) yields 3.889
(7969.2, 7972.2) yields 4.052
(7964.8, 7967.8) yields 3.704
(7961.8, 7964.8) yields 3.769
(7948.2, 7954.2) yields 4.101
